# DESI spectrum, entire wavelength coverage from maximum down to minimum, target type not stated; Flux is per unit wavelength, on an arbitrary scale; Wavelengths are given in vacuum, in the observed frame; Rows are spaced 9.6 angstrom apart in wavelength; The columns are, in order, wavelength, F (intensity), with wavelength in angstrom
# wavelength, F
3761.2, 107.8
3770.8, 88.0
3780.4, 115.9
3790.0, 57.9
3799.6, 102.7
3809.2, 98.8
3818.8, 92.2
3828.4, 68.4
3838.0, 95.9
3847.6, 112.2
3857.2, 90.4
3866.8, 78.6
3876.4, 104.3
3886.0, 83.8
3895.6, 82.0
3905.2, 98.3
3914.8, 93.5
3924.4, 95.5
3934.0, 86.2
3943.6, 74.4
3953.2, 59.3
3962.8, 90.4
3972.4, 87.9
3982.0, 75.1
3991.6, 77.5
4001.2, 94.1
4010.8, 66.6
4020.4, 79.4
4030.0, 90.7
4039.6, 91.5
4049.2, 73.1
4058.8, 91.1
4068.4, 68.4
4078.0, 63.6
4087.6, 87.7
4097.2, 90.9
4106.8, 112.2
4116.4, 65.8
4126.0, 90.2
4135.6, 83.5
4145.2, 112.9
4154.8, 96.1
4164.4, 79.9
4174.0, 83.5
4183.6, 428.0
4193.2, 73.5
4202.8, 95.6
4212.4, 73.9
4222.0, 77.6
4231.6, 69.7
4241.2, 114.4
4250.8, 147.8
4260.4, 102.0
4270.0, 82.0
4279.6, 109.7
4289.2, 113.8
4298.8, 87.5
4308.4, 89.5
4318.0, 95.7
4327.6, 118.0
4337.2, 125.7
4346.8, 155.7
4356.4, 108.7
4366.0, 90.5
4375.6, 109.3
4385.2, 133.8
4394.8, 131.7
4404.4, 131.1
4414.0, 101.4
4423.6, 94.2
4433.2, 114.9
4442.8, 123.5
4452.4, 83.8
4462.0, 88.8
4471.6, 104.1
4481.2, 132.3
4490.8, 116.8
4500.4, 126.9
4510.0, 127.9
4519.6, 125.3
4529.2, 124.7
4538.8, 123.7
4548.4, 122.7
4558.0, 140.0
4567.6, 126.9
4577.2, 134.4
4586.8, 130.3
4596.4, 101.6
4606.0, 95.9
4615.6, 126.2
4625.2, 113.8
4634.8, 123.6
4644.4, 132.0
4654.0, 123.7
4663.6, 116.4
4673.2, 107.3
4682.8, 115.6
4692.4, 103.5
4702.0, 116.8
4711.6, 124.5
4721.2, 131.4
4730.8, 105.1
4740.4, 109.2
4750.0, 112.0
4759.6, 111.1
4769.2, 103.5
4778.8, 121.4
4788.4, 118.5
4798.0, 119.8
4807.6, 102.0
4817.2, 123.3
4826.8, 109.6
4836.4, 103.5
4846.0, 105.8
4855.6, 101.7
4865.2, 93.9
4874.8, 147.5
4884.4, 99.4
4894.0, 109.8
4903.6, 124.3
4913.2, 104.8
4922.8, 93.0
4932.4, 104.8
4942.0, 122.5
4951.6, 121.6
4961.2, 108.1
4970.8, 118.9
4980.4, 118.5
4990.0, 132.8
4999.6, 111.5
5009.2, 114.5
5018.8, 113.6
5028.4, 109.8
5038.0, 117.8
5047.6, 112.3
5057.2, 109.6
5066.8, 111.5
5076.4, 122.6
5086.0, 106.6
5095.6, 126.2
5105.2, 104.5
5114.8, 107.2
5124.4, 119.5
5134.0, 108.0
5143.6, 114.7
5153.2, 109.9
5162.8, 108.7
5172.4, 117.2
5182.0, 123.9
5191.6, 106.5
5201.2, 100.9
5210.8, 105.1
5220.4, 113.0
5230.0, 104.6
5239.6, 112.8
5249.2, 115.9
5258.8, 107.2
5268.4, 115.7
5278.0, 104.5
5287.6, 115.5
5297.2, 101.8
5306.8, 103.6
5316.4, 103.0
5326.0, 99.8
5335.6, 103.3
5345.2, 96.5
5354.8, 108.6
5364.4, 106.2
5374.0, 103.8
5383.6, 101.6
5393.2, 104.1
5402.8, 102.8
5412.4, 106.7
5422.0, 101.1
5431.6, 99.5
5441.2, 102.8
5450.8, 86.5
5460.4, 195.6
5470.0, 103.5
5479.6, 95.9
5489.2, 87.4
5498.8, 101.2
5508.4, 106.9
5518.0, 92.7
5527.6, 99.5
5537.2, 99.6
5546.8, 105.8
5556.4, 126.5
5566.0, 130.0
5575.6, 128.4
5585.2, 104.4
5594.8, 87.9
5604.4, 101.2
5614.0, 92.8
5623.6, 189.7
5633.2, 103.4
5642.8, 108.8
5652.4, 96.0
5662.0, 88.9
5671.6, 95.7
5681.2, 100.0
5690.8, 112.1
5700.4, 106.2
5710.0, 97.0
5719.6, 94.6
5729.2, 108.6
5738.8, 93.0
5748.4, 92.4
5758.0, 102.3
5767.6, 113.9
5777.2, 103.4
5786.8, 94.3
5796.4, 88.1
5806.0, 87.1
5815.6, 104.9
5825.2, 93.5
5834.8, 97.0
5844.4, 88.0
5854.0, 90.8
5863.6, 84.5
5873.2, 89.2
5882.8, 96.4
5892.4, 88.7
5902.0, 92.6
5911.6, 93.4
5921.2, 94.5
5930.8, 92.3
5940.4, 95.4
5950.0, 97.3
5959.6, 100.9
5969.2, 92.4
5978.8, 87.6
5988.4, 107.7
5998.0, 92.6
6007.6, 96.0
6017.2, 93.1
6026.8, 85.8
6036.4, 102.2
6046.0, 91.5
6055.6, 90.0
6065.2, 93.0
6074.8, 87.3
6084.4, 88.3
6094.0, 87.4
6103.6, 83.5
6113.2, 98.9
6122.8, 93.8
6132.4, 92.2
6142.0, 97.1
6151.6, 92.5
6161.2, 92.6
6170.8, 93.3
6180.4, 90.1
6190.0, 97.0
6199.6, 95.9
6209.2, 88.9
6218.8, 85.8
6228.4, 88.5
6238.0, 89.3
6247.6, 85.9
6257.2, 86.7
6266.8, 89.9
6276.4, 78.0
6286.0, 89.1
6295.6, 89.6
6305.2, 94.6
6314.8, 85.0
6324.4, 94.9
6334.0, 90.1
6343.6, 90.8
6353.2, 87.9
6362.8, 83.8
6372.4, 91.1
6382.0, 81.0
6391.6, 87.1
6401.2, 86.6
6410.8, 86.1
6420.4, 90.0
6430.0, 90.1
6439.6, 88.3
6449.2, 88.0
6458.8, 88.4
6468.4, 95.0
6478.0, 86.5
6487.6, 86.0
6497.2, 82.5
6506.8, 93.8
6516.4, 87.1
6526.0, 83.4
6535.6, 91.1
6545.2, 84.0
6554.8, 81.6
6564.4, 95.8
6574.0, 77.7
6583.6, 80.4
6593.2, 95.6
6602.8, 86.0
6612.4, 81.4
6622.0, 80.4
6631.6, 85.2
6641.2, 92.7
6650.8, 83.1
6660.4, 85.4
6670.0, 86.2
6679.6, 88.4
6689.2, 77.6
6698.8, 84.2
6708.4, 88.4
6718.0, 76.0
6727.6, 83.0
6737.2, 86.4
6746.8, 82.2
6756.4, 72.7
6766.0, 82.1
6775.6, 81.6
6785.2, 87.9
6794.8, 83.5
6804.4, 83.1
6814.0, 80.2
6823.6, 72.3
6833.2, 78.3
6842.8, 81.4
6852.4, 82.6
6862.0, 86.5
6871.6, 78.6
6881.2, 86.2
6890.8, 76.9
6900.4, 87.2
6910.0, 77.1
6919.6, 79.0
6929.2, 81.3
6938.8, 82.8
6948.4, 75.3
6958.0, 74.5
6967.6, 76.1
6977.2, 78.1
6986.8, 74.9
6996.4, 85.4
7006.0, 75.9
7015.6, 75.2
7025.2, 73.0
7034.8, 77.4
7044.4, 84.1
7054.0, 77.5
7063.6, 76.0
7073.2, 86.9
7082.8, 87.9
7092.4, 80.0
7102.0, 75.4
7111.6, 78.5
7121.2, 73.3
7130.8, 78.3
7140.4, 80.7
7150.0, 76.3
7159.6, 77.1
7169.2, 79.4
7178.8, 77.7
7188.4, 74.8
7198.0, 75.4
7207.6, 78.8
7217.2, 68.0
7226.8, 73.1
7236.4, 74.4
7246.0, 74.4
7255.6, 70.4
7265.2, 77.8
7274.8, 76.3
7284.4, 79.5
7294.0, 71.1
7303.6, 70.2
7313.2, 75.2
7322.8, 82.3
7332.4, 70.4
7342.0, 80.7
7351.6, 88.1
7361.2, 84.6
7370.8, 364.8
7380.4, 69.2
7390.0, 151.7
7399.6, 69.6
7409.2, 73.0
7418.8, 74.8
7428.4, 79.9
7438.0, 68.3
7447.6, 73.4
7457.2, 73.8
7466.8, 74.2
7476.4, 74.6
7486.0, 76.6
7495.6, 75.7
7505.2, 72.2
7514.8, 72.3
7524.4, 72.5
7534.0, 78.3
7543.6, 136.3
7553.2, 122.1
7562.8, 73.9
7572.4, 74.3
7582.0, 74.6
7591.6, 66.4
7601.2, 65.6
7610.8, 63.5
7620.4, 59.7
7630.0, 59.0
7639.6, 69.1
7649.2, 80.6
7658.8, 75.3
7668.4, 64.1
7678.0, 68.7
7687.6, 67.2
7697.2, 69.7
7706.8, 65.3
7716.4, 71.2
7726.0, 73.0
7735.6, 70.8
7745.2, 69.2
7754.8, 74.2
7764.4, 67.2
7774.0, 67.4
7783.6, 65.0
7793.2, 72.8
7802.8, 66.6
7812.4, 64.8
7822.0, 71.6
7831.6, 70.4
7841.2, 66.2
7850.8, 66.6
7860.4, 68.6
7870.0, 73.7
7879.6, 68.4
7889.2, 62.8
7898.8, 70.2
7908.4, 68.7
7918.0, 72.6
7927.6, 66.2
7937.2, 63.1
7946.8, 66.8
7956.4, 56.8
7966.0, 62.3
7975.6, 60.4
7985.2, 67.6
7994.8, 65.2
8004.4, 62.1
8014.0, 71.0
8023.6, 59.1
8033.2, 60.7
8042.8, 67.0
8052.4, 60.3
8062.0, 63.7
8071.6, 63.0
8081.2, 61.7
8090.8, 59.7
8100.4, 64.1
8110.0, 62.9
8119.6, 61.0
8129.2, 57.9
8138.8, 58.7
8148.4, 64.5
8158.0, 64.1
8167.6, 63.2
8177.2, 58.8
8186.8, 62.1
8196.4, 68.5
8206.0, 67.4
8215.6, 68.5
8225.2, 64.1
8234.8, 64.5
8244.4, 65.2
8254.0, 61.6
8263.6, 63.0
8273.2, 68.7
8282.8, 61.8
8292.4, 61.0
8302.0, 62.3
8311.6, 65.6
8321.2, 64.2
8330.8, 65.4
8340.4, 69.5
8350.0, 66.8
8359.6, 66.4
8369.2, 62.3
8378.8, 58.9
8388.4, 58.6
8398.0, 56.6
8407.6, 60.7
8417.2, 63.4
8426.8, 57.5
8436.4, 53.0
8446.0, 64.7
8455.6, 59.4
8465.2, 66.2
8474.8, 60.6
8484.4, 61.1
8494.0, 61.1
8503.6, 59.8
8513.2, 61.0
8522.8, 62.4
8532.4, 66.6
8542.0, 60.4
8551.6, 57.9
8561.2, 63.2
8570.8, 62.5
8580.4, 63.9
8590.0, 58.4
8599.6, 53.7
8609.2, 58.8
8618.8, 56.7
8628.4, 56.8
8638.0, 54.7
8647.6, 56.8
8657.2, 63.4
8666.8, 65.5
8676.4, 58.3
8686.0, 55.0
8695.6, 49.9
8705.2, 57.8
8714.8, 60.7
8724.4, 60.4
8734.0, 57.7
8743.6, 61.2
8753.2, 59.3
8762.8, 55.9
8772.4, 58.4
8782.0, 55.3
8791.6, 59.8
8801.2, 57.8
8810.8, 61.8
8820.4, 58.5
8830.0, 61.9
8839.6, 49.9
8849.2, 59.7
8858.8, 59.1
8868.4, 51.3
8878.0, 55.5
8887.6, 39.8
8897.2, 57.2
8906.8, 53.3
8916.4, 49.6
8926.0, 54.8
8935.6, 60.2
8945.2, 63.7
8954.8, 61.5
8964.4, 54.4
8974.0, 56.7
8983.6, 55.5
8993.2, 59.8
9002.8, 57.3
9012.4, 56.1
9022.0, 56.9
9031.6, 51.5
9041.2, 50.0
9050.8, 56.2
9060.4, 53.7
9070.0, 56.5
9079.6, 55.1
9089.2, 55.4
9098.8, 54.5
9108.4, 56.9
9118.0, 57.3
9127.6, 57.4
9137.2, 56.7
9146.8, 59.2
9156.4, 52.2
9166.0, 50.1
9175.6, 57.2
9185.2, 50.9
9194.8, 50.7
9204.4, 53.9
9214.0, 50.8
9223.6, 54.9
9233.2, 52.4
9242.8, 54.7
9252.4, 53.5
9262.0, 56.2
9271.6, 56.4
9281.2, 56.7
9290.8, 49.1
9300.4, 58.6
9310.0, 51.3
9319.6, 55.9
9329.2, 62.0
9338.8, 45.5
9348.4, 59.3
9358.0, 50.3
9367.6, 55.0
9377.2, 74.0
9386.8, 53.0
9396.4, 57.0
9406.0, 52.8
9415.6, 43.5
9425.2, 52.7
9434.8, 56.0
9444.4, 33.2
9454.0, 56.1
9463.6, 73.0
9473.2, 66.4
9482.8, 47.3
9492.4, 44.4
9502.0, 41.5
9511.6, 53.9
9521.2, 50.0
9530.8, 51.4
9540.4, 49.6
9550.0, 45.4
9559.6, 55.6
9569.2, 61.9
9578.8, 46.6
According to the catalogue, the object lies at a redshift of 0.122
